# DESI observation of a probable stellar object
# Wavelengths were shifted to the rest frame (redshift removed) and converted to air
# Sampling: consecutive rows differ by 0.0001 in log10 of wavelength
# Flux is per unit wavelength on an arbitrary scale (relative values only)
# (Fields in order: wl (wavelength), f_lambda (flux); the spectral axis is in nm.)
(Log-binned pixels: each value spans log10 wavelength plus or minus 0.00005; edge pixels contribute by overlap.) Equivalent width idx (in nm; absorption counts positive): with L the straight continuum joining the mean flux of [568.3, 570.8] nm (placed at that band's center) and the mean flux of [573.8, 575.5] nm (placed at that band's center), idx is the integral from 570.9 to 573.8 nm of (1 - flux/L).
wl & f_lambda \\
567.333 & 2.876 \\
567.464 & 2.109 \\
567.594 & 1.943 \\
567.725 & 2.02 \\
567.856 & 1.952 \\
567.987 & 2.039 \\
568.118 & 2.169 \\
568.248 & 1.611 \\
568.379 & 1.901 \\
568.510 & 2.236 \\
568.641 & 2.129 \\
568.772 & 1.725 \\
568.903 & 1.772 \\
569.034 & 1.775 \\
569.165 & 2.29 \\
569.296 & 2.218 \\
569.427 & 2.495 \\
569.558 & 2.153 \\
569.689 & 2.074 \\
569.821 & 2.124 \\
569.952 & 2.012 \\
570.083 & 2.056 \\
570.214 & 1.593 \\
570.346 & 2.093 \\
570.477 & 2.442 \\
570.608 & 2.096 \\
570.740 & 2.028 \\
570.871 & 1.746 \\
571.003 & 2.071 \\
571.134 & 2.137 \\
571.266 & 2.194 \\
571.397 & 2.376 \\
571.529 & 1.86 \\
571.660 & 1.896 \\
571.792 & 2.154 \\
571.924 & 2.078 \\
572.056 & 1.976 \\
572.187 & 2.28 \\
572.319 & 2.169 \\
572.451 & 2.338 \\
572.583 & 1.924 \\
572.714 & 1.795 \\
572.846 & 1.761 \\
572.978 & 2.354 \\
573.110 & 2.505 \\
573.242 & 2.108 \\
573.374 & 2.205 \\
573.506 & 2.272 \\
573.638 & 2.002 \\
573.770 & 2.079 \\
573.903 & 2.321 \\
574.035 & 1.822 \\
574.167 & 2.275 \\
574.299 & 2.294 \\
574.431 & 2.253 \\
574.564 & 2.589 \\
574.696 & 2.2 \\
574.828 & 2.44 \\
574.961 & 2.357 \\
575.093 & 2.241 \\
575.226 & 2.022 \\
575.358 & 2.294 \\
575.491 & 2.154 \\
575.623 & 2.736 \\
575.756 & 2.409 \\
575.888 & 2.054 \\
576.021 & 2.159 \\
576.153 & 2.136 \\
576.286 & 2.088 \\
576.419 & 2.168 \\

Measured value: 0.07 nm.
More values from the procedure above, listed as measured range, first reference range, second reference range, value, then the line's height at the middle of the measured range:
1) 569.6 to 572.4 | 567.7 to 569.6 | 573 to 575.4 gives 0.063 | 2.12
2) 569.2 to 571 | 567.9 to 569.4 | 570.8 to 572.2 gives -0.052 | 2.03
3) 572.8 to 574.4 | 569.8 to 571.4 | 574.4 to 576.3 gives 0.019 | 2.2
